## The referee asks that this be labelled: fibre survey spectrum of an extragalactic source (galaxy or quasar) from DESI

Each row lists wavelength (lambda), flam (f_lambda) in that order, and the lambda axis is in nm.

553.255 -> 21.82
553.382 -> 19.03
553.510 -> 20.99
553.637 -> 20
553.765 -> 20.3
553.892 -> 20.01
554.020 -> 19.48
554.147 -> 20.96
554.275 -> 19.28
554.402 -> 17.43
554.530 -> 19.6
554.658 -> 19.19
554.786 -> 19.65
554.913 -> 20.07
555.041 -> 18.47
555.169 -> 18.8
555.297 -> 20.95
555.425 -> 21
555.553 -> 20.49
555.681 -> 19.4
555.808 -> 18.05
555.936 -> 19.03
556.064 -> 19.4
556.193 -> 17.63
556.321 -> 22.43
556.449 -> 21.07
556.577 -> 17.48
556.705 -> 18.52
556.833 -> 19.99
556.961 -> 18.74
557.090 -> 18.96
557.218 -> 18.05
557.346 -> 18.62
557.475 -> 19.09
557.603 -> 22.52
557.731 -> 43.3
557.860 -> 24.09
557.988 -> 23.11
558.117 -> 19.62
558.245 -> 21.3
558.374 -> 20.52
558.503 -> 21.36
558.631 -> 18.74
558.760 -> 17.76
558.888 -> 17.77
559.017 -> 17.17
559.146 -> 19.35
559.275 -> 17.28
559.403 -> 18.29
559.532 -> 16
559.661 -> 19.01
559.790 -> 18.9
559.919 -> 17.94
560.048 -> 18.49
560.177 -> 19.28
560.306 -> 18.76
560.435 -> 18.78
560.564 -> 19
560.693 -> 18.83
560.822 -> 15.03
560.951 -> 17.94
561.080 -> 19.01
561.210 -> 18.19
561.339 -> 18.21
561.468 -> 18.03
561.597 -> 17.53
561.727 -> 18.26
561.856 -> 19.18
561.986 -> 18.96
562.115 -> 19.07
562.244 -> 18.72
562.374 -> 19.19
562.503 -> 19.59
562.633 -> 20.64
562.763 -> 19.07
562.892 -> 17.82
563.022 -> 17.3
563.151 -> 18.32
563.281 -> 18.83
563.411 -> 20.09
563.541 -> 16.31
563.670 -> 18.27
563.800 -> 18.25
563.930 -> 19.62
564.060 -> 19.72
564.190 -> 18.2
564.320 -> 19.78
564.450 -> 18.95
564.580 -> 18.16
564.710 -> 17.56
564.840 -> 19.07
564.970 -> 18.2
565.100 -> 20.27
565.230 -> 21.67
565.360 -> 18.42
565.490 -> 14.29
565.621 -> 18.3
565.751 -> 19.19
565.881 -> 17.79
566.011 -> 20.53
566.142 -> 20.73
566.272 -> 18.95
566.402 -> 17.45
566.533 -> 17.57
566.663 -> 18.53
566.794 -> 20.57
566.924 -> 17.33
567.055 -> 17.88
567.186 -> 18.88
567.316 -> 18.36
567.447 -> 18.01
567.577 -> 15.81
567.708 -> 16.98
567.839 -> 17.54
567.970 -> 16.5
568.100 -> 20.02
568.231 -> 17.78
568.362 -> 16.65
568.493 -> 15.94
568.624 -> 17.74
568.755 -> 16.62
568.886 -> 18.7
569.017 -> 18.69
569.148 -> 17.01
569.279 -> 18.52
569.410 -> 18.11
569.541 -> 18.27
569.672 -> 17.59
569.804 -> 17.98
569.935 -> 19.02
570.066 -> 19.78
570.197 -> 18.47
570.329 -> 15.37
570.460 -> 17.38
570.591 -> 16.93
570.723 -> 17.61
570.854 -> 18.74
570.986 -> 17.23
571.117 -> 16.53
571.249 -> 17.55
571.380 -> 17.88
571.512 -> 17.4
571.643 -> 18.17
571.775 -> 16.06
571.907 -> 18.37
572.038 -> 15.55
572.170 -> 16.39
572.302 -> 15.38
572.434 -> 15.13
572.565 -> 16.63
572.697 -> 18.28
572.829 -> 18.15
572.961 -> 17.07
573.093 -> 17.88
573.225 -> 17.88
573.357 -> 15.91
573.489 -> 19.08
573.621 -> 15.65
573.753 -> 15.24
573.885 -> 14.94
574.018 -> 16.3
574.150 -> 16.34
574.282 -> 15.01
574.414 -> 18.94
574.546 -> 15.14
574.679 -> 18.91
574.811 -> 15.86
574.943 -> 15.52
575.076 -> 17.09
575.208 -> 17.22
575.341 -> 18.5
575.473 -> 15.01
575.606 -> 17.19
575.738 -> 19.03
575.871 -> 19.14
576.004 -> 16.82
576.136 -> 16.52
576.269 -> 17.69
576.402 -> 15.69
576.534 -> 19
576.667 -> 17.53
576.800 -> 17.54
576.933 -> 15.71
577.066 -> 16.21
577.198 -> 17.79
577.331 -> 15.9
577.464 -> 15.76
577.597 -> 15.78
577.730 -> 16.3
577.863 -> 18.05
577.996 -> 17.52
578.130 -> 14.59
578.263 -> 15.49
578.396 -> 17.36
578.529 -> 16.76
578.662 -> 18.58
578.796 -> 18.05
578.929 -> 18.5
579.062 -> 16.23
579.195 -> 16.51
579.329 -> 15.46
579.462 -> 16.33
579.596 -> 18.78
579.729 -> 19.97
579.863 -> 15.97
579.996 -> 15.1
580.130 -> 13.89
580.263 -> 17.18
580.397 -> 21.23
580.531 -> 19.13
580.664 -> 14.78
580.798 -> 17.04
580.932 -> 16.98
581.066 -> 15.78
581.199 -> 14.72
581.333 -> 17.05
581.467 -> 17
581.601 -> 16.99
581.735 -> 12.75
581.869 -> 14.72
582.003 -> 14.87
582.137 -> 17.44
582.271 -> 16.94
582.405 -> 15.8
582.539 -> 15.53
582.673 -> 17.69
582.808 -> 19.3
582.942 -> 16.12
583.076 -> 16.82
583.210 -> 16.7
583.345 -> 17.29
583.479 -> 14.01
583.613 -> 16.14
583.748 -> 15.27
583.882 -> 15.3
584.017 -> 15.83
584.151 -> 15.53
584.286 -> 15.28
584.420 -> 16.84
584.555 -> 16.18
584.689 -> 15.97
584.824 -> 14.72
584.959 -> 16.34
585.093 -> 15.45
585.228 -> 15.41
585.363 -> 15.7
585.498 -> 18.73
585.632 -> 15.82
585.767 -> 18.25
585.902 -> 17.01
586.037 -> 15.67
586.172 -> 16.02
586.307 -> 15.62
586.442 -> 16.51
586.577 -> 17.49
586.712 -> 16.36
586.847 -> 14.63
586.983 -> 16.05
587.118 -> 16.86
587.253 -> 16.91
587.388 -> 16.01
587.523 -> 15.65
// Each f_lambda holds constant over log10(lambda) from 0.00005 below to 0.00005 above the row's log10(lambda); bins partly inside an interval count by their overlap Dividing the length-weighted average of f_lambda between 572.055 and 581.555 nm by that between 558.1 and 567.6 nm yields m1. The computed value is 0.91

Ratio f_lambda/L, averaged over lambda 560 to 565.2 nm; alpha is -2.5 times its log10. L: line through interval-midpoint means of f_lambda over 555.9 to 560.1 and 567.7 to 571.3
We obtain 0.03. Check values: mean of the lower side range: 20.1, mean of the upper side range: 17.7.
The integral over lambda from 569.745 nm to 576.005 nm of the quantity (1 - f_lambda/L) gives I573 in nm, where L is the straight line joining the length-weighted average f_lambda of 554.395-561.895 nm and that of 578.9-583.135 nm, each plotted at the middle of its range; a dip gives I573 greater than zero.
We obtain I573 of 0.19 nm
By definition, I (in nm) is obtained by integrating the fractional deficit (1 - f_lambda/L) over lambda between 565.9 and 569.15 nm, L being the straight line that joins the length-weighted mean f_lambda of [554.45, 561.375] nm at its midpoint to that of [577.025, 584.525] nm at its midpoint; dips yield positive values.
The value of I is 0.05 nm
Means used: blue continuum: 19.6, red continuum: 16.5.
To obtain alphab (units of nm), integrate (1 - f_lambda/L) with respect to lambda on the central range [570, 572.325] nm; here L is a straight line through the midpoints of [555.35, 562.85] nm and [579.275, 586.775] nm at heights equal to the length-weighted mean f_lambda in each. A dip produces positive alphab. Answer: 0.08 nm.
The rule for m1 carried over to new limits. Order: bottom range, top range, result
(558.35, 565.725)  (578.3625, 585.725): 0.89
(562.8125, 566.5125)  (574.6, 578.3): 0.91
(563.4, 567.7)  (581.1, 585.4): 0.86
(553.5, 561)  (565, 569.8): 0.92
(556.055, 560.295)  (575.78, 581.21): 0.85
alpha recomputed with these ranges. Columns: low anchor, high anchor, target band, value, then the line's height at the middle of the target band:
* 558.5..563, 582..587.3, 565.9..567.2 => -0.05 mag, 17.9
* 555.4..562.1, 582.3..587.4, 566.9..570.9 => 0.03 mag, 18.2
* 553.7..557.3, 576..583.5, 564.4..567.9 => -0.01 mag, 18.2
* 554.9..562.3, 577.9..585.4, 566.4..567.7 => 0.02 mag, 18.4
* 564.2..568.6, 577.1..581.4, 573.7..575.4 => 0.05 mag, 17.4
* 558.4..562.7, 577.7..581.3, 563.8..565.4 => -0.05 mag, 18.2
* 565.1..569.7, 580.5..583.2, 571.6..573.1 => 0.04 mag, 17.5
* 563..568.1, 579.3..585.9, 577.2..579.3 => 0.01 mag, 16.9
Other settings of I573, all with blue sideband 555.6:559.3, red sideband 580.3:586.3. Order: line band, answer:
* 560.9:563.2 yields 0.122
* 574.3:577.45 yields 0.075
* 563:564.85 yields 0.076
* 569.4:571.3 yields 0.062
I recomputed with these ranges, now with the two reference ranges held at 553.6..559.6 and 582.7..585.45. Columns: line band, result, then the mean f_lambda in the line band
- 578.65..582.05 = -0.013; 16.7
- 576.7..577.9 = 0.033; 16.6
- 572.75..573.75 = 0.020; 17.2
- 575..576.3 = -0.010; 17.4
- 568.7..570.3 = -0.002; 18.2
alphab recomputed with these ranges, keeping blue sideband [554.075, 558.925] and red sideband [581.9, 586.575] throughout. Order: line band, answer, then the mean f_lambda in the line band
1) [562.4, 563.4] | 0.03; 18.9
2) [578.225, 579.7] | -0.02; 17.2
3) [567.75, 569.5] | 0.08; 17.7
